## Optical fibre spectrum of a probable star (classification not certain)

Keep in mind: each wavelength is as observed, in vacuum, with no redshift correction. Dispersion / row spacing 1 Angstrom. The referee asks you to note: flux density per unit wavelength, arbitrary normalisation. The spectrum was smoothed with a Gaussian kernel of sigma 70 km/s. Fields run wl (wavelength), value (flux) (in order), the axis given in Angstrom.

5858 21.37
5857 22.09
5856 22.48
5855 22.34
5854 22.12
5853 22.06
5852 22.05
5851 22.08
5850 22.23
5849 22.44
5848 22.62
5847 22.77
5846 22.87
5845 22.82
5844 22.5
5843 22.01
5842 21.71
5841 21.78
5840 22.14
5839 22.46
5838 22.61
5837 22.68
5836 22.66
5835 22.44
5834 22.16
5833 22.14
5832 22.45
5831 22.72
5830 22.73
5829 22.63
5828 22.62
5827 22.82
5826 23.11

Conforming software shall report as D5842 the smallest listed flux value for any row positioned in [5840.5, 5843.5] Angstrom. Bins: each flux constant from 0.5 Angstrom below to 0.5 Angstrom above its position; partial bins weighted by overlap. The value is 21.71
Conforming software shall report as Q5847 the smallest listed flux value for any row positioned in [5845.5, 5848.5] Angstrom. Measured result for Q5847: 22.62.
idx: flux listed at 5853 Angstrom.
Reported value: 22.06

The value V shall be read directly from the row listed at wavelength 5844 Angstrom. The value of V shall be 22.5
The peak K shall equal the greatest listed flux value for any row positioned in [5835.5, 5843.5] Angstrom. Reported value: 22.68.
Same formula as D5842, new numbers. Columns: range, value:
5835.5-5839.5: 22.46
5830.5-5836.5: 22.14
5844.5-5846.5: 22.82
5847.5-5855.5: 22.05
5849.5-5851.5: 22.08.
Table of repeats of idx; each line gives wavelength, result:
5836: 22.66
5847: 22.77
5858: 21.37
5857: 22.09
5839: 22.46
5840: 22.14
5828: 22.62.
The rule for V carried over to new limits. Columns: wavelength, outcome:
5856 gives 22.48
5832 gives 22.45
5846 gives 22.87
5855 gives 22.34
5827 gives 22.82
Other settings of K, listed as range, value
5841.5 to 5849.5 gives 22.87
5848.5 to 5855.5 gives 22.44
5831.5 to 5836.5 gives 22.66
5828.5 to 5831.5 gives 22.73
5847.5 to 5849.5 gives 22.62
